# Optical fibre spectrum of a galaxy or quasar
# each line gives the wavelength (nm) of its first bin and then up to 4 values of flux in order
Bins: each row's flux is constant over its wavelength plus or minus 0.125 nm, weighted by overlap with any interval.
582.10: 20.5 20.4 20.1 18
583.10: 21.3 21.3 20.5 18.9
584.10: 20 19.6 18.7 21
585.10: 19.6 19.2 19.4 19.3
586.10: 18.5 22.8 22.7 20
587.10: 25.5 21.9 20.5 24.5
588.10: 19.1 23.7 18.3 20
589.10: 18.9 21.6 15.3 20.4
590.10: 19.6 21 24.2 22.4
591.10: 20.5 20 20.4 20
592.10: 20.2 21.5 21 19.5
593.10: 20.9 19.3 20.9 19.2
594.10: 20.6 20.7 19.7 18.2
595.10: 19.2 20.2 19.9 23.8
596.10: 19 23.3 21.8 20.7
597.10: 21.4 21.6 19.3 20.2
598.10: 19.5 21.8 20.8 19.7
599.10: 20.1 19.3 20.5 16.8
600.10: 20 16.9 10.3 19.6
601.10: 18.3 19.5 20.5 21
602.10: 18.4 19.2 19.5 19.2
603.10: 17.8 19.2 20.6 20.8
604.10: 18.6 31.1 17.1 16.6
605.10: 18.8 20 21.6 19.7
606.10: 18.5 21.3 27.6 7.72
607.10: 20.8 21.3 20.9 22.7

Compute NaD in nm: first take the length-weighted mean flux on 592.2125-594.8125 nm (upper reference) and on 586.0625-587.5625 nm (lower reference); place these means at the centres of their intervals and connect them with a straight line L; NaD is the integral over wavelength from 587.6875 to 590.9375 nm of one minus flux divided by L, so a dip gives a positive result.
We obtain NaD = 0.10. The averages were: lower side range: 22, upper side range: 20.3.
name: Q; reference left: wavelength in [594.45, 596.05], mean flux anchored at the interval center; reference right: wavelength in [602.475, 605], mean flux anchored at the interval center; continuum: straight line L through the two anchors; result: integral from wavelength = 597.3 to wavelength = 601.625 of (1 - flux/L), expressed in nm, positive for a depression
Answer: 0.22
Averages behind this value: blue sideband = 20.1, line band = 19.1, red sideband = 20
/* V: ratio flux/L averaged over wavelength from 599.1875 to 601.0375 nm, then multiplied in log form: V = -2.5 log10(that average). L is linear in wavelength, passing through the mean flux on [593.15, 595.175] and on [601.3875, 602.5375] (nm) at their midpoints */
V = 0.12 mag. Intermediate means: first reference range 19.8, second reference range 19.7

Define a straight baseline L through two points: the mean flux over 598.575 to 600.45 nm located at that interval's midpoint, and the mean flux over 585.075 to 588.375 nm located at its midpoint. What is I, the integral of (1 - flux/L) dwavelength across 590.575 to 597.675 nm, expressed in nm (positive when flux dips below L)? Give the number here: -0.21 nm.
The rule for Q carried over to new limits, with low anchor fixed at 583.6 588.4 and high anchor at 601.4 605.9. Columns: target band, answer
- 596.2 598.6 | -0.09 nm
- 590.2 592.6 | -0.07 nm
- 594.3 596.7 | -0.03 nm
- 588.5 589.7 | 0.10 nm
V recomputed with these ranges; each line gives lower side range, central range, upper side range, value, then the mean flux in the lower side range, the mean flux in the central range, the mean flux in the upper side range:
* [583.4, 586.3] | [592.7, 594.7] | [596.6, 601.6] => -0.035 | 19.6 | 20.1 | 19.4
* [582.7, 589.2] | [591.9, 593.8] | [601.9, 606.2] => -0.008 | 20.5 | 20.4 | 19.8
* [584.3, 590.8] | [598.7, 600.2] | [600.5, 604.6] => 0.021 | 20.6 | 19.4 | 19.6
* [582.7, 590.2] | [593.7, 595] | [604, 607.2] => 0.027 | 20.3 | 19.7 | 20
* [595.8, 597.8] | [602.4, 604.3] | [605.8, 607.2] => 0.001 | 21.2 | 19.8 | 19.2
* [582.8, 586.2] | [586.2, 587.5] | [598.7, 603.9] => -0.148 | 19.7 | 22.5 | 18.9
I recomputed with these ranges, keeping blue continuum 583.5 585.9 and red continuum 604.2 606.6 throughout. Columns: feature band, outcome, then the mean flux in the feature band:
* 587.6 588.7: -0.09 nm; 21.4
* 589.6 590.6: -0.01 nm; 20.2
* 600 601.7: 0.23 nm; 17.8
